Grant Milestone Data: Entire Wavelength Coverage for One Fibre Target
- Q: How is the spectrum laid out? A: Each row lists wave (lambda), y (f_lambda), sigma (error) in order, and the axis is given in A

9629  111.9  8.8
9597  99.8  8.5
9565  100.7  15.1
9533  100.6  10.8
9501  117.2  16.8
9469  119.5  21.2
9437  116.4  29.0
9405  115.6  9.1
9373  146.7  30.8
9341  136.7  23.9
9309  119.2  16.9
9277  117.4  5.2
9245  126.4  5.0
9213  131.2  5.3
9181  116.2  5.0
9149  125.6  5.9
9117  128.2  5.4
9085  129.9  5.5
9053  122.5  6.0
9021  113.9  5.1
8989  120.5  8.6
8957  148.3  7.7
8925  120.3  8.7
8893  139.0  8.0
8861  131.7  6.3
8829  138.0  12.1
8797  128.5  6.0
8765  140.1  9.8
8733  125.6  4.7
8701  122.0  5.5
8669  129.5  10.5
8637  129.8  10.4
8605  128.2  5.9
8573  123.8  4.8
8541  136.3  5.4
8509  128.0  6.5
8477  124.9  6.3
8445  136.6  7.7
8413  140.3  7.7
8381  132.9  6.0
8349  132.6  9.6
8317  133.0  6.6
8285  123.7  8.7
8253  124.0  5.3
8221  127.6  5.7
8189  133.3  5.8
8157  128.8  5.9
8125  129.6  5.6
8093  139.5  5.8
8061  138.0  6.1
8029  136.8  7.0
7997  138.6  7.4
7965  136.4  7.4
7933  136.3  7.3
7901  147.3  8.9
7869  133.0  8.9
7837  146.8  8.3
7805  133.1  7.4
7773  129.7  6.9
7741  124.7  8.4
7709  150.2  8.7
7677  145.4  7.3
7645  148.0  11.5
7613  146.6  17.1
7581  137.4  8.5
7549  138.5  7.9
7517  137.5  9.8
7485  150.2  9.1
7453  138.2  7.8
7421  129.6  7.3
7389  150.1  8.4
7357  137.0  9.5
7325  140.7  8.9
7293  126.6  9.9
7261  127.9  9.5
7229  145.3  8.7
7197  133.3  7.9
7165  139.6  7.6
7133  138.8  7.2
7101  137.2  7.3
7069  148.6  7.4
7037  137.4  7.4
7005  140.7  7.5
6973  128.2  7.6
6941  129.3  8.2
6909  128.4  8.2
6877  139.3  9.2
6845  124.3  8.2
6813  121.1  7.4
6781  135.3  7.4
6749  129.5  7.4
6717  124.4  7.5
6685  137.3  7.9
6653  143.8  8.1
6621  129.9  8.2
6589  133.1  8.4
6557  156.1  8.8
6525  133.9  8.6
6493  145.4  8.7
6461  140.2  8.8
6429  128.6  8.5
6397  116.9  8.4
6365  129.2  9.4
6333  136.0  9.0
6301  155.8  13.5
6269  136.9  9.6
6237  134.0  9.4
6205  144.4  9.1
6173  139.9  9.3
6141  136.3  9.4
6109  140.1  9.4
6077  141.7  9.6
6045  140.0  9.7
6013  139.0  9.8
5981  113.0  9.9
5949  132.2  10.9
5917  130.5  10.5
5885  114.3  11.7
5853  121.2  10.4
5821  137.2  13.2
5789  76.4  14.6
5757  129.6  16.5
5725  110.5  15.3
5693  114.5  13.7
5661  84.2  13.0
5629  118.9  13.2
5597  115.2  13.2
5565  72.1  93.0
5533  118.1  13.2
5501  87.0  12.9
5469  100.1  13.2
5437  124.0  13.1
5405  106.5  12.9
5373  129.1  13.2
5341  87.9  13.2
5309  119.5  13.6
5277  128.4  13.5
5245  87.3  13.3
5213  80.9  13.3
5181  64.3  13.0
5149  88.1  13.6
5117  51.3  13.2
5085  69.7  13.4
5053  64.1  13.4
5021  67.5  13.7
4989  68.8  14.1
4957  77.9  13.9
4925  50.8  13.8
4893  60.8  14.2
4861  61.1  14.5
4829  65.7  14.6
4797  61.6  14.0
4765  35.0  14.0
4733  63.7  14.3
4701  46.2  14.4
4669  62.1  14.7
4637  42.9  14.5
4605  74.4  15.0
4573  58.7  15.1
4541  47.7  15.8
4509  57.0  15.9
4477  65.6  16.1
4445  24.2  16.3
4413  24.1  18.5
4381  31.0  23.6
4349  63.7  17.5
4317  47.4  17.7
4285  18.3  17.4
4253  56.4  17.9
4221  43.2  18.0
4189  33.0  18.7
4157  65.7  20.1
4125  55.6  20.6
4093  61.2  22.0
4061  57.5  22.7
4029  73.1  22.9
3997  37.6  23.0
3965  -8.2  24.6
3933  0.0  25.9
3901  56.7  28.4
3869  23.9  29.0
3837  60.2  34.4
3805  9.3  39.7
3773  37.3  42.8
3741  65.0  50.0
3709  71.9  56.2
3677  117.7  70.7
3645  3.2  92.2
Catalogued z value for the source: 0.317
